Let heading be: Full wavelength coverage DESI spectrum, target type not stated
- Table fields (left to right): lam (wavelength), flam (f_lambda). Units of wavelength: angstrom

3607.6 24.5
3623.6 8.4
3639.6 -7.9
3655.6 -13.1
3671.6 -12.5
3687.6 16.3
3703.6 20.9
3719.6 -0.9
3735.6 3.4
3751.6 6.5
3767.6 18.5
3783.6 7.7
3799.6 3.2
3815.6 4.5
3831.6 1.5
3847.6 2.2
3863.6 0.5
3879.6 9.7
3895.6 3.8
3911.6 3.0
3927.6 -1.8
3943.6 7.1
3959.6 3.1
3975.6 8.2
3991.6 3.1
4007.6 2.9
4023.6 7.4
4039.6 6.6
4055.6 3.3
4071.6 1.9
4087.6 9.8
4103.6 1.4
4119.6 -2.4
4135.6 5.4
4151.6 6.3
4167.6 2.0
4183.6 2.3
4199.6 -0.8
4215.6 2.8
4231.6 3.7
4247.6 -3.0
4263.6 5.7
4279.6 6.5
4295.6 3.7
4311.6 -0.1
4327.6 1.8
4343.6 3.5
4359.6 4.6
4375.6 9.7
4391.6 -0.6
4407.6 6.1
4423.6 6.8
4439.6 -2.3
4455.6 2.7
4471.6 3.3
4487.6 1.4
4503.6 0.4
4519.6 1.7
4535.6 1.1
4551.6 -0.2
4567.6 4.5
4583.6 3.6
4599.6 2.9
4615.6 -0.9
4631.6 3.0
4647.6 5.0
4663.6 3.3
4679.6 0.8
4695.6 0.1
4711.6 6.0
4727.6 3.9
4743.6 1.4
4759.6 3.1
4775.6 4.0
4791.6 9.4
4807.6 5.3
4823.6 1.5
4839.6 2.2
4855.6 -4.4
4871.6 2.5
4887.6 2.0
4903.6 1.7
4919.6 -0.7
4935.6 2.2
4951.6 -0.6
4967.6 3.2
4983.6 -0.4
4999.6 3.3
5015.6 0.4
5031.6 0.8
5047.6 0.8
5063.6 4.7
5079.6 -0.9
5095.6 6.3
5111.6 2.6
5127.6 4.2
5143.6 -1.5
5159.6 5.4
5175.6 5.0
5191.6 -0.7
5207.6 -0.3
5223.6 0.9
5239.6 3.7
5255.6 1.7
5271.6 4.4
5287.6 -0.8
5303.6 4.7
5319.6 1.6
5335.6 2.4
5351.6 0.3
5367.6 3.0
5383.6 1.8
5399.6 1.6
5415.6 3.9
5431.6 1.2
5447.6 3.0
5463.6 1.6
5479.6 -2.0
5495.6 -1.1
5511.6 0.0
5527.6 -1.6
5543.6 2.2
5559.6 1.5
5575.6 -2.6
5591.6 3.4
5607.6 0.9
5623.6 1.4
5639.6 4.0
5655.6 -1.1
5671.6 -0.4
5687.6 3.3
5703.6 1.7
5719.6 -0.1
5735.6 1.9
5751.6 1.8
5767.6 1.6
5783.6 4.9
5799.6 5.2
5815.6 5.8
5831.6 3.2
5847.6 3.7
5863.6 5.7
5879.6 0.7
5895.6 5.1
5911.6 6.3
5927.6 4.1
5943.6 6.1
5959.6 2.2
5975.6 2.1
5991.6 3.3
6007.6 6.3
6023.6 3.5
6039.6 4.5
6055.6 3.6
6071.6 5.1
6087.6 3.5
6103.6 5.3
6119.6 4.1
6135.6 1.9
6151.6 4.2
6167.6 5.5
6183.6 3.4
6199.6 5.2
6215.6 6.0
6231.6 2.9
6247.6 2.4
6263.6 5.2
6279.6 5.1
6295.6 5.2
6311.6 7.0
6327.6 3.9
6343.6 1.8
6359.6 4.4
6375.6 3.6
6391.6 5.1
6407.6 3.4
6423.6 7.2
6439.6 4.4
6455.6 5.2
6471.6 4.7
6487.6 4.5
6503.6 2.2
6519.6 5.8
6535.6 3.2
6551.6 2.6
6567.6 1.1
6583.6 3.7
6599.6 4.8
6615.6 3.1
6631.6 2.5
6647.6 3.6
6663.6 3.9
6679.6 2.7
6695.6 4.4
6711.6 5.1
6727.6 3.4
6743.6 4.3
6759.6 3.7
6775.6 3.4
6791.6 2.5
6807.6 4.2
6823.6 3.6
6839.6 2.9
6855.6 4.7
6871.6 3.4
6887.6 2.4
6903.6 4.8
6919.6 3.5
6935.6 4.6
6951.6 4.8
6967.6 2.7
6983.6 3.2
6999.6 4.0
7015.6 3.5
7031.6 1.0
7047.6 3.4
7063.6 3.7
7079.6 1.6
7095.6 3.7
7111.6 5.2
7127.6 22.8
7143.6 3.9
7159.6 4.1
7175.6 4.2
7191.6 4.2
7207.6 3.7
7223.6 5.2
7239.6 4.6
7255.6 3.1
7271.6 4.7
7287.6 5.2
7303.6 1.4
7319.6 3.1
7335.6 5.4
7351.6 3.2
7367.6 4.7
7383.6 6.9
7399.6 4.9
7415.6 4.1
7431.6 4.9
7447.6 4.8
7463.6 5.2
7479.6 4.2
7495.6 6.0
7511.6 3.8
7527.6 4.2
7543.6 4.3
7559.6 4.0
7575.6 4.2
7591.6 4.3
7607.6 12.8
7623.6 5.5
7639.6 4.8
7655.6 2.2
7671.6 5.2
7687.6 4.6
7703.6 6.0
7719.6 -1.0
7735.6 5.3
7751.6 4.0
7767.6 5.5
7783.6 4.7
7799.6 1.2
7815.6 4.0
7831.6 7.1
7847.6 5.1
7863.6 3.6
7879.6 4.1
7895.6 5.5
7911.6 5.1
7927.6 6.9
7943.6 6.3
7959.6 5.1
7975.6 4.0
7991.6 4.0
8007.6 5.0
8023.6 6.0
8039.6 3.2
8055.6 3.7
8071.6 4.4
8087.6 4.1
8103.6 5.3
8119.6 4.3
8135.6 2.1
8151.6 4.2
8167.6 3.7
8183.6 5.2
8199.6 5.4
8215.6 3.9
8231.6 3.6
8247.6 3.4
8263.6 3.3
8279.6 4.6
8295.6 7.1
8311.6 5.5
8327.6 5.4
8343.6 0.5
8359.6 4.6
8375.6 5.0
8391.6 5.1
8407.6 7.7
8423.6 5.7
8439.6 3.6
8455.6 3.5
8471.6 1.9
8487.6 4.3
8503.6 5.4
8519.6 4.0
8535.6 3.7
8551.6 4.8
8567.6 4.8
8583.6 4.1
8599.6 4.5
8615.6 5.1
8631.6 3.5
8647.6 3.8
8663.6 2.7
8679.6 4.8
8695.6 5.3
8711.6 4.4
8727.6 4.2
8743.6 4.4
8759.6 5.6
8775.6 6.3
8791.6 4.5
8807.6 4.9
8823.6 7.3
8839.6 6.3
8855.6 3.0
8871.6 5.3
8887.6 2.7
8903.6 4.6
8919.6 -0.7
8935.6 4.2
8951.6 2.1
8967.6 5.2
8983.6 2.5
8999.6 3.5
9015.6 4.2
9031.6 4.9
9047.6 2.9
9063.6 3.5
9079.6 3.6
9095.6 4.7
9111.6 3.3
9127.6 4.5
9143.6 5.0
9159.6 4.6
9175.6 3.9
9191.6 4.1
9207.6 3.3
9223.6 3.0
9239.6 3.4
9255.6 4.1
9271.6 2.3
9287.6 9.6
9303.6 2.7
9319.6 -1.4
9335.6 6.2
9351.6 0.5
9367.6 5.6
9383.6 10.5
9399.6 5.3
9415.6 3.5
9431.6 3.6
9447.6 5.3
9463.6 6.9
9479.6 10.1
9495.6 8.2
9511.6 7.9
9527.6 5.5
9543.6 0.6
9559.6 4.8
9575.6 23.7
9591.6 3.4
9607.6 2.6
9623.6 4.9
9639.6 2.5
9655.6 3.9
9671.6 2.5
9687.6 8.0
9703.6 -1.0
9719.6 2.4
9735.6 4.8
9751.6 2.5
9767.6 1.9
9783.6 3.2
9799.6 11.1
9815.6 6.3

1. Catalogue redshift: 0.911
